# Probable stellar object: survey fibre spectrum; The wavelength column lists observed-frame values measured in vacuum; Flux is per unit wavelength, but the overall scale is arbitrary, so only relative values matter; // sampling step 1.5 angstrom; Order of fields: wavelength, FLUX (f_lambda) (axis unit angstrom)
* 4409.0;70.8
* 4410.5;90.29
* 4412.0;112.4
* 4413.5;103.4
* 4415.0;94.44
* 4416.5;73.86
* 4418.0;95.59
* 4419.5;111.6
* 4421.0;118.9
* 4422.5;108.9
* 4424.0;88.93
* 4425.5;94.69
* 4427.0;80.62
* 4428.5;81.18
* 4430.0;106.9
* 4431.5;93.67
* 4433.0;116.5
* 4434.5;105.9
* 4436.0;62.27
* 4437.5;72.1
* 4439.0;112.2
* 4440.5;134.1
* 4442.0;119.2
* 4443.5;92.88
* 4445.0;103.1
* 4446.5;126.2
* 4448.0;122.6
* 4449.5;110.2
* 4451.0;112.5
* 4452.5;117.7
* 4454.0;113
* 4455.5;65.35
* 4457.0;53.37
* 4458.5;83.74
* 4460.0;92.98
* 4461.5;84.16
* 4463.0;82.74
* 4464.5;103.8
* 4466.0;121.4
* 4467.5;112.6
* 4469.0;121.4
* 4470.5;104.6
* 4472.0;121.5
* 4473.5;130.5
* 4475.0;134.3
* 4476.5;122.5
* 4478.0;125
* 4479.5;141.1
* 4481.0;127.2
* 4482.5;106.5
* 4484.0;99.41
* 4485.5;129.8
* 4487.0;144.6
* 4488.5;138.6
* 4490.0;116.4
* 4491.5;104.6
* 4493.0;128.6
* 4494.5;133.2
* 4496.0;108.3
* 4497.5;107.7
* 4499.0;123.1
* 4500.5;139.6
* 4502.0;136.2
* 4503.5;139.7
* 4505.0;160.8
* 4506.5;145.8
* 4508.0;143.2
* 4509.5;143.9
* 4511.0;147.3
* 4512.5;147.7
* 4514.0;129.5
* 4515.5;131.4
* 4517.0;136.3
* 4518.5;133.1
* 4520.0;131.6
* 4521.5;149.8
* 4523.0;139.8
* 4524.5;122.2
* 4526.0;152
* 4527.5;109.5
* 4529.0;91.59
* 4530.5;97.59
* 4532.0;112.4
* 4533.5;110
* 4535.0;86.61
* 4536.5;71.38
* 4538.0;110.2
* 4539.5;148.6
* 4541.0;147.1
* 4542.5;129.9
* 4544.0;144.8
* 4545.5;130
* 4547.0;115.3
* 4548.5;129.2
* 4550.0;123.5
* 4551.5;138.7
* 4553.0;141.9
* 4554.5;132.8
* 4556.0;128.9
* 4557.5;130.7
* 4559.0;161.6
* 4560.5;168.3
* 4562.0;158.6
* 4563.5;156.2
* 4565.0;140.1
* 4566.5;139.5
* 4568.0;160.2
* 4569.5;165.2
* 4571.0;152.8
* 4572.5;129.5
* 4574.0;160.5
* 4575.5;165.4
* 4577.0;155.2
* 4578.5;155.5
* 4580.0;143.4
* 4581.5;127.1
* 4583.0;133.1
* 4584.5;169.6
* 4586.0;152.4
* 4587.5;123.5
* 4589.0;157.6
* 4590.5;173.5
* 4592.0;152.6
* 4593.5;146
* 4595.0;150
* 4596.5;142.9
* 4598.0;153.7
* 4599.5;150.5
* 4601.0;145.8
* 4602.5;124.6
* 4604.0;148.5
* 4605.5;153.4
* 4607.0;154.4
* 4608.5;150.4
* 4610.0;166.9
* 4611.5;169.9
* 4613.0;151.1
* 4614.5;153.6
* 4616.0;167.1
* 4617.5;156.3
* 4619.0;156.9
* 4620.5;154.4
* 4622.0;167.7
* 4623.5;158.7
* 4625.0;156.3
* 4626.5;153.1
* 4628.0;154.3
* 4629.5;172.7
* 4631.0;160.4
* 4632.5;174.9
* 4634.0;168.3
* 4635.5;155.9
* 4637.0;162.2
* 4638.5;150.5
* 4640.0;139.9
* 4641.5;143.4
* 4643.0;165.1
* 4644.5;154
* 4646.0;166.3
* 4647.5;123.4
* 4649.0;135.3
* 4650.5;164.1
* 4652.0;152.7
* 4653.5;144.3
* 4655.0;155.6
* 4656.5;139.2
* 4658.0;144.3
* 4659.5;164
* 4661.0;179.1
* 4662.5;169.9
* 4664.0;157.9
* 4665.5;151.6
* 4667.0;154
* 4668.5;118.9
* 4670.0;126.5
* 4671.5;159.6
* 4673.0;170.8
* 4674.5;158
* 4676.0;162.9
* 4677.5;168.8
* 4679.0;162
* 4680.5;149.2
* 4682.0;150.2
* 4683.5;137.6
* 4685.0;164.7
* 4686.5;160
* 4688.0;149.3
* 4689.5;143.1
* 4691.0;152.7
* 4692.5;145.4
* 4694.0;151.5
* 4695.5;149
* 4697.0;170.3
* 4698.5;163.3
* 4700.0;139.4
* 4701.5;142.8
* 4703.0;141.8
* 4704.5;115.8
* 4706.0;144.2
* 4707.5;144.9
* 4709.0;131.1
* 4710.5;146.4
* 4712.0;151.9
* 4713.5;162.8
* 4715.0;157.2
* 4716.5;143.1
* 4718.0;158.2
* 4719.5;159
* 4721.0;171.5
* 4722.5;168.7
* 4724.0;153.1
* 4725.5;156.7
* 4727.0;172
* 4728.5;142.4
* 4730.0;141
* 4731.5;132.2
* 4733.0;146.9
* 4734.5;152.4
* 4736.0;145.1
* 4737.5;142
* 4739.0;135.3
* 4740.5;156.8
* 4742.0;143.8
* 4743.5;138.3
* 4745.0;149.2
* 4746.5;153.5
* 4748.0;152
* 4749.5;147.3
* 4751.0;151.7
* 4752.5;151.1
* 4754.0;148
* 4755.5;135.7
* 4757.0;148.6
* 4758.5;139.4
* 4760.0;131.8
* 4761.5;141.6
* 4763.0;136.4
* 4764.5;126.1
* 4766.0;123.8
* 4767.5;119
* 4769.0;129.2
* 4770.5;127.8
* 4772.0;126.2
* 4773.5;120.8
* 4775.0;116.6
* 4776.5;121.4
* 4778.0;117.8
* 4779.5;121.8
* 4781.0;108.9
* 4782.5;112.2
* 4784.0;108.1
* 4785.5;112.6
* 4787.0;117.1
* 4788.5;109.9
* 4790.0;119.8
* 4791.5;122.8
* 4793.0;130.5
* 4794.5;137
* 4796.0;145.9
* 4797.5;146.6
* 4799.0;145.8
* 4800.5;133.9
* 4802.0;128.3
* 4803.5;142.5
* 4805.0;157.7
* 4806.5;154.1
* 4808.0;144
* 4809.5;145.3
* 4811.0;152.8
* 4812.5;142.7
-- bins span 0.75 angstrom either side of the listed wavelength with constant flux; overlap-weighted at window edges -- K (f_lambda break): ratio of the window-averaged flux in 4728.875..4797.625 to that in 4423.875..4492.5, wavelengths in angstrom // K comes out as 1.24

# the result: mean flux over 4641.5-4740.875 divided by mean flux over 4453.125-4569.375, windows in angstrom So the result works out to 1.21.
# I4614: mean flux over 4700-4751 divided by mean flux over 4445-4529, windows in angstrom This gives 1.22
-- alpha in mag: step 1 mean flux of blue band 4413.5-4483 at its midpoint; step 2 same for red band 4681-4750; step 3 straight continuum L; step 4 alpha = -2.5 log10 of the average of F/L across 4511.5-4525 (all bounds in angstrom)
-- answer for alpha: -0.17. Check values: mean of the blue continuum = 104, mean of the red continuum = 149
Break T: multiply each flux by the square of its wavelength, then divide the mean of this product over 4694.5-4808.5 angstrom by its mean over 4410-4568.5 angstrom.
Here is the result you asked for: 1.32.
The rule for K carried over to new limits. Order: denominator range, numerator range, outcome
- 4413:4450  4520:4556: 1.22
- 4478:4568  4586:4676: 1.18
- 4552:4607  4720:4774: 0.96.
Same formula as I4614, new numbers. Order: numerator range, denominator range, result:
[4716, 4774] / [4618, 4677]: 0.93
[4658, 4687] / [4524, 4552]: 1.31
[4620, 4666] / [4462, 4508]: 1.26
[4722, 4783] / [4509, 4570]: 1.05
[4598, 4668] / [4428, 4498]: 1.41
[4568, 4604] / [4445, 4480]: 1.38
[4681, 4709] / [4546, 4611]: 1.00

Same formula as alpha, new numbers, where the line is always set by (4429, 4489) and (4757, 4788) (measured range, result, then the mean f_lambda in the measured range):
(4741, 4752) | -0.209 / 148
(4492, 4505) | -0.161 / 129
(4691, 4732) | -0.239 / 150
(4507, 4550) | -0.131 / 127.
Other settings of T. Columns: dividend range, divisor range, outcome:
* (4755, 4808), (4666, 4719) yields 0.90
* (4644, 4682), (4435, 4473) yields 1.65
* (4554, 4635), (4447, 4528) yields 1.31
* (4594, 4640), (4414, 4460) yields 1.70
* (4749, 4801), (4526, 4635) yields 0.97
